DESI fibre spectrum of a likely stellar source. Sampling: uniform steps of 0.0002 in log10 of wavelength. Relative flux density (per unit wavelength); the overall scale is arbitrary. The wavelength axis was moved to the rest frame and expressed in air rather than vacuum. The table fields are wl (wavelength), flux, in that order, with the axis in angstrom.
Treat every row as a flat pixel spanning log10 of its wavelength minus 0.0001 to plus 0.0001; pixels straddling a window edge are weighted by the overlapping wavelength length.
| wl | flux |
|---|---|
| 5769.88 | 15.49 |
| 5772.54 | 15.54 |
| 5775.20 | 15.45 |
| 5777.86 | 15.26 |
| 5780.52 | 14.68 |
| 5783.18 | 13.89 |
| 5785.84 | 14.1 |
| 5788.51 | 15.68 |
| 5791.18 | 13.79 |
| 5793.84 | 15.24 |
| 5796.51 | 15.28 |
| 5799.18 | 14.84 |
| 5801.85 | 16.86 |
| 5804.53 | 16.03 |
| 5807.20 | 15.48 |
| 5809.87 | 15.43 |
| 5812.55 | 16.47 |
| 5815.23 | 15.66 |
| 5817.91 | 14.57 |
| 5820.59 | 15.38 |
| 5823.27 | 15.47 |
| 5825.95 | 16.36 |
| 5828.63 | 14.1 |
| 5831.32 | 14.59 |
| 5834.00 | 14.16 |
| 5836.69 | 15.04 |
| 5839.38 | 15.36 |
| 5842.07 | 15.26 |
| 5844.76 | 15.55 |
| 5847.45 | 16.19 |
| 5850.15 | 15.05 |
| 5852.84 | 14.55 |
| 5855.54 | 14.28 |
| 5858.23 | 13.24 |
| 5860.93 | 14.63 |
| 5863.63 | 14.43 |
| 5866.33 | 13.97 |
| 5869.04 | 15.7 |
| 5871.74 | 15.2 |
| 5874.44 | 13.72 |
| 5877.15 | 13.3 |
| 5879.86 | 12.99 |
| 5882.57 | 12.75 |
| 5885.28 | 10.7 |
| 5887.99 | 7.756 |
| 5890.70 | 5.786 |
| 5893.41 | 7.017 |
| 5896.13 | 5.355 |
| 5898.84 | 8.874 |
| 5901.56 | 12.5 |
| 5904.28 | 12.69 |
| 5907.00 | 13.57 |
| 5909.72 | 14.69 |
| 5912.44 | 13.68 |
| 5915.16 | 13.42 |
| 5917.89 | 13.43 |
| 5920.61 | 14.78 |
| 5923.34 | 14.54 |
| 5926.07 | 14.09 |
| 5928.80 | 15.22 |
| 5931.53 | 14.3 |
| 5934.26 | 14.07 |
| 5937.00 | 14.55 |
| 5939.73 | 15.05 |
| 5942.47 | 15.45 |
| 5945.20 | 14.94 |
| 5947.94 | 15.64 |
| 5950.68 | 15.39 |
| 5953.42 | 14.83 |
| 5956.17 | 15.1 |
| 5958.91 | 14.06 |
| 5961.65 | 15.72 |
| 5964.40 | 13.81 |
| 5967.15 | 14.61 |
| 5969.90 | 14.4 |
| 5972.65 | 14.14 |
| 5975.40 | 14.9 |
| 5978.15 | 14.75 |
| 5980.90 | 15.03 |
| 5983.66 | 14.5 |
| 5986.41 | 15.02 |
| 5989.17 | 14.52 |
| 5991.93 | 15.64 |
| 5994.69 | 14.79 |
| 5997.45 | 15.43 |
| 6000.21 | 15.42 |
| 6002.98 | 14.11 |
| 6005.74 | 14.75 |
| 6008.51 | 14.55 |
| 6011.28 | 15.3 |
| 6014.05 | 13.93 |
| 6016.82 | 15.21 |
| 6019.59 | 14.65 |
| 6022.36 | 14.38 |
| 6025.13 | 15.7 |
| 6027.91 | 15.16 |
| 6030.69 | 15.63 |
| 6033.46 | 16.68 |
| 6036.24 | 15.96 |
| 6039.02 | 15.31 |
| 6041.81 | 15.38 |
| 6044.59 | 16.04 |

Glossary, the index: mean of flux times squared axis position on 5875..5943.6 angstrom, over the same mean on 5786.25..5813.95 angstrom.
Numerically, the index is 0.84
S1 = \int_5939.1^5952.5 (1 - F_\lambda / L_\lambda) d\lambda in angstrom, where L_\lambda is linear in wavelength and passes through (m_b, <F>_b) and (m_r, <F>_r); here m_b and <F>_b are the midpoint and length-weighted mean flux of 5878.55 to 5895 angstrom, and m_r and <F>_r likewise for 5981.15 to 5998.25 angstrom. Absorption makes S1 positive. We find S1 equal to -2.9 angstrom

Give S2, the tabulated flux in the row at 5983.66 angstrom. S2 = 14.5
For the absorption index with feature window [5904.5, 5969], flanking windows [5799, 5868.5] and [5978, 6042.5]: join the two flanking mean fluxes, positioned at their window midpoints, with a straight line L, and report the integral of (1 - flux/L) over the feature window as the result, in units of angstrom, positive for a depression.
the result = 2.4 angstrom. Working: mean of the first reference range 15.1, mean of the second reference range 15.1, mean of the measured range 14.5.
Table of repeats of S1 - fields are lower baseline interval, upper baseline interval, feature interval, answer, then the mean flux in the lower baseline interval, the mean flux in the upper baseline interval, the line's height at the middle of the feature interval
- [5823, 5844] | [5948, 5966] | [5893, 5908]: 4.9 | 15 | 14.9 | 14.9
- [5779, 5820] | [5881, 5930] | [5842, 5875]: -3.7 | 15.2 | 11.7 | 13.3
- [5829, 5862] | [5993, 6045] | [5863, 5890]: 3.7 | 14.8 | 15.2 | 14.9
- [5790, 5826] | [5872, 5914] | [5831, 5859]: -2.7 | 15.5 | 11.1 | 13.6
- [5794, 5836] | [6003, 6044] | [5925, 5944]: 0.7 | 15.4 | 15.2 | 15.3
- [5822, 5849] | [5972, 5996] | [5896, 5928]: 4.4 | 15.2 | 14.8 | 15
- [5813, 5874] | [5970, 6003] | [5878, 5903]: 9.3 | 14.9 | 14.9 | 14.9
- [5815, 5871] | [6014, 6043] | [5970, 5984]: 0.5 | 14.9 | 15.3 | 15.2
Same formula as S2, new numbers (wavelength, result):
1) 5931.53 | 14.3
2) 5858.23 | 13.24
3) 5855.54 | 14.28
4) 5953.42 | 14.83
